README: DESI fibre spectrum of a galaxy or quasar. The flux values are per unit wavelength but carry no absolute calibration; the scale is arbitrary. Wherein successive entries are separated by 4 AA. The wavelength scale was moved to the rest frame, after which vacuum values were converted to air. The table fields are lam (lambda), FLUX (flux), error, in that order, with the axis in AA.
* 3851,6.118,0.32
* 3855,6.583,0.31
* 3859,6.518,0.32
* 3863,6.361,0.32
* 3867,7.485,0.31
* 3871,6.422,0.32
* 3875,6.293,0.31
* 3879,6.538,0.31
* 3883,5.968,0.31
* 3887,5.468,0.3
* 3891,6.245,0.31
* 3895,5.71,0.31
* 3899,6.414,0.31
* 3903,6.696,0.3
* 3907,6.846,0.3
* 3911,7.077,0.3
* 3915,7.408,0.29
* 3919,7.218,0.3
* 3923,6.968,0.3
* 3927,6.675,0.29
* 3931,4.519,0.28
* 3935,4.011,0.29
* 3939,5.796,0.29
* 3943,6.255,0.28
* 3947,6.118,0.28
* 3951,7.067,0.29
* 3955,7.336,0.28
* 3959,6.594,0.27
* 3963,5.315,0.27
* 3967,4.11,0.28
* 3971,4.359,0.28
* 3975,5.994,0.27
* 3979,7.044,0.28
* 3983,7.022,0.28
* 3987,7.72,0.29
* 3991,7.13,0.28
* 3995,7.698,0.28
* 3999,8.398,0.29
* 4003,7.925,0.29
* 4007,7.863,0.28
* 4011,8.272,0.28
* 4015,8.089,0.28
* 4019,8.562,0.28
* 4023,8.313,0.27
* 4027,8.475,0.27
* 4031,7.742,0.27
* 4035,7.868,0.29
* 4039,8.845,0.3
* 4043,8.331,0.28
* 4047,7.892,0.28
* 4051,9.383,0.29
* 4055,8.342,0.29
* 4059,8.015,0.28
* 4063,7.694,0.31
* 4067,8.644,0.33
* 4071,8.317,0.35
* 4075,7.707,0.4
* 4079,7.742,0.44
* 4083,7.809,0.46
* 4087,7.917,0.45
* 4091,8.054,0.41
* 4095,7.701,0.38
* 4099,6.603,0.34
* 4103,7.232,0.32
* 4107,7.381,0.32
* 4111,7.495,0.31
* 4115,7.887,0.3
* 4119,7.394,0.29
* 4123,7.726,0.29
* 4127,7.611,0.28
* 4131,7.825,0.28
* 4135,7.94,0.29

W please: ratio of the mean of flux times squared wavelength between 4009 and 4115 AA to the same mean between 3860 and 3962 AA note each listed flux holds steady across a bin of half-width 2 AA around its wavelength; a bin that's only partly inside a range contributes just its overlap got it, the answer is 1.36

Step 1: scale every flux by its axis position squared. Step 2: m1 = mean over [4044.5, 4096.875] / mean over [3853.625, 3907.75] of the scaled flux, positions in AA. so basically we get 1.4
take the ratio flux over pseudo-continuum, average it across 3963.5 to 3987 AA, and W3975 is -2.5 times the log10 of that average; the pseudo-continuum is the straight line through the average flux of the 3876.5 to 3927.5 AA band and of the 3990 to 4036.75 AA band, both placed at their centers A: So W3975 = 0.277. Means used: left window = 6.55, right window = 8.05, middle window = 5.85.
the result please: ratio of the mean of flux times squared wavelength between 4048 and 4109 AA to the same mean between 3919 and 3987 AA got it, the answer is 1.39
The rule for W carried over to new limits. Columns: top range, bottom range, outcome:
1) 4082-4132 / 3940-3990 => 1.30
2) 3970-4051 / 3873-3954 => 1.30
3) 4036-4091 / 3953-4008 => 1.27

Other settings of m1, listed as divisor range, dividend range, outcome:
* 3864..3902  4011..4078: 1.42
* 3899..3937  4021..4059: 1.39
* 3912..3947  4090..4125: 1.33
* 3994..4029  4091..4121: 0.95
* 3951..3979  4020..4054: 1.49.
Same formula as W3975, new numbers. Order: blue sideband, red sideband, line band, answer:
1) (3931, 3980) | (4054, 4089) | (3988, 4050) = -0.16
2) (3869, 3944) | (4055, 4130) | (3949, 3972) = 0.14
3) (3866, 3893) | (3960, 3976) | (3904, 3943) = -0.11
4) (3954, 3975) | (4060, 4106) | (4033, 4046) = -0.20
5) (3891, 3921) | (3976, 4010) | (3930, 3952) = 0.25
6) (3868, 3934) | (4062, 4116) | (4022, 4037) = -0.11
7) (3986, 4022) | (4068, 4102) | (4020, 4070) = -0.06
